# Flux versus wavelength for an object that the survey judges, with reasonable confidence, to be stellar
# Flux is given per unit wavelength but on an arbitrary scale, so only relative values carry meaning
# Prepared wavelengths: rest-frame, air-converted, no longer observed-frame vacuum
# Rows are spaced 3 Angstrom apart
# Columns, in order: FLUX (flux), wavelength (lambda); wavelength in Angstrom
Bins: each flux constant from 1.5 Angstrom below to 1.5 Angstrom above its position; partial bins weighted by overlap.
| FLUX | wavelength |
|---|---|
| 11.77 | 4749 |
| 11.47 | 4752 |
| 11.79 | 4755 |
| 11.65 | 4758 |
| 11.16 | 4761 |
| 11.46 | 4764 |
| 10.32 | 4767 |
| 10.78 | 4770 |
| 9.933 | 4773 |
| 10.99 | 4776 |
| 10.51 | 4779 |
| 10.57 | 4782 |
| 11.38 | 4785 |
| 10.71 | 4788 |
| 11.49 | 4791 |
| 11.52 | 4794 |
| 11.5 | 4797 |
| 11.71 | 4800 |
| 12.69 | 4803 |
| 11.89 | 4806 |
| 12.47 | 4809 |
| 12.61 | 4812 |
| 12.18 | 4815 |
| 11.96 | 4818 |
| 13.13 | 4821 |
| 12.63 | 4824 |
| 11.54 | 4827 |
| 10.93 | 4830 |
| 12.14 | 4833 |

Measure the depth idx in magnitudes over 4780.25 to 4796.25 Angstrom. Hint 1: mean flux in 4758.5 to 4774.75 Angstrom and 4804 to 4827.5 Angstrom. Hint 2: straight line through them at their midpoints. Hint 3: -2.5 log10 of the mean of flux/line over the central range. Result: 0.03 mag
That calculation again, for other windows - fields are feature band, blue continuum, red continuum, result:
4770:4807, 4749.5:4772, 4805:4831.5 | 0.044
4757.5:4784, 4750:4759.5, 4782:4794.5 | 0.061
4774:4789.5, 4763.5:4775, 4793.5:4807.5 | 0.029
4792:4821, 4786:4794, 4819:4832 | -0.046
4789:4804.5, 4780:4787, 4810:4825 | -0.020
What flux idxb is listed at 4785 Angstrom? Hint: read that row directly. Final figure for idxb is 11.38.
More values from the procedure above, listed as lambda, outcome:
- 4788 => 10.71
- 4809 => 12.47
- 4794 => 11.52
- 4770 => 10.78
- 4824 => 12.63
